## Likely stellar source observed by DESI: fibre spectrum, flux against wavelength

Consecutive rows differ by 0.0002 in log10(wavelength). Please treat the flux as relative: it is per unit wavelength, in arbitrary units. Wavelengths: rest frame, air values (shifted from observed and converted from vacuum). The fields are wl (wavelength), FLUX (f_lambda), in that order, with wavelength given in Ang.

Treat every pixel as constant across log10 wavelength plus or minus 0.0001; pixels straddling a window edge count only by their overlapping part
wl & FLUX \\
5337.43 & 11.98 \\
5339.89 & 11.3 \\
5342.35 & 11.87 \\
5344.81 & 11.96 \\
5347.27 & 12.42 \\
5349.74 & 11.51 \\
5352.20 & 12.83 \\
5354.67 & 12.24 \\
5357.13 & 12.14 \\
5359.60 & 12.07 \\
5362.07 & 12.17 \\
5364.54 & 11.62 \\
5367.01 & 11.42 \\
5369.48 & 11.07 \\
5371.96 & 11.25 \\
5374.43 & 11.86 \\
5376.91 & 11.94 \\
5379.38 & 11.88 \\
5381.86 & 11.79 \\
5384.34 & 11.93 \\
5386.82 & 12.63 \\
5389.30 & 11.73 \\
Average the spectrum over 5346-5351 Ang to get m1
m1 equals 12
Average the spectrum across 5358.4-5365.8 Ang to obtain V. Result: 12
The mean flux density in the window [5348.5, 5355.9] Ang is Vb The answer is 12.2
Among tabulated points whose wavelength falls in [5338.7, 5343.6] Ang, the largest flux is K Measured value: 11.87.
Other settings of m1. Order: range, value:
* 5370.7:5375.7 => 11.5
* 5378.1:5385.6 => 11.9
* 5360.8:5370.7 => 11.6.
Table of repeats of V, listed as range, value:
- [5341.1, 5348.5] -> 12.1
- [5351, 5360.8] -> 12.3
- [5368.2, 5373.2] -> 11.2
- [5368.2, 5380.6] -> 11.6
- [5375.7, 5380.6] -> 11.9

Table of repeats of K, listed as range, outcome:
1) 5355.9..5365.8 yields 12.17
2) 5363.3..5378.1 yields 11.94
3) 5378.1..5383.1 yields 11.88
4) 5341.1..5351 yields 12.42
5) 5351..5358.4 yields 12.83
